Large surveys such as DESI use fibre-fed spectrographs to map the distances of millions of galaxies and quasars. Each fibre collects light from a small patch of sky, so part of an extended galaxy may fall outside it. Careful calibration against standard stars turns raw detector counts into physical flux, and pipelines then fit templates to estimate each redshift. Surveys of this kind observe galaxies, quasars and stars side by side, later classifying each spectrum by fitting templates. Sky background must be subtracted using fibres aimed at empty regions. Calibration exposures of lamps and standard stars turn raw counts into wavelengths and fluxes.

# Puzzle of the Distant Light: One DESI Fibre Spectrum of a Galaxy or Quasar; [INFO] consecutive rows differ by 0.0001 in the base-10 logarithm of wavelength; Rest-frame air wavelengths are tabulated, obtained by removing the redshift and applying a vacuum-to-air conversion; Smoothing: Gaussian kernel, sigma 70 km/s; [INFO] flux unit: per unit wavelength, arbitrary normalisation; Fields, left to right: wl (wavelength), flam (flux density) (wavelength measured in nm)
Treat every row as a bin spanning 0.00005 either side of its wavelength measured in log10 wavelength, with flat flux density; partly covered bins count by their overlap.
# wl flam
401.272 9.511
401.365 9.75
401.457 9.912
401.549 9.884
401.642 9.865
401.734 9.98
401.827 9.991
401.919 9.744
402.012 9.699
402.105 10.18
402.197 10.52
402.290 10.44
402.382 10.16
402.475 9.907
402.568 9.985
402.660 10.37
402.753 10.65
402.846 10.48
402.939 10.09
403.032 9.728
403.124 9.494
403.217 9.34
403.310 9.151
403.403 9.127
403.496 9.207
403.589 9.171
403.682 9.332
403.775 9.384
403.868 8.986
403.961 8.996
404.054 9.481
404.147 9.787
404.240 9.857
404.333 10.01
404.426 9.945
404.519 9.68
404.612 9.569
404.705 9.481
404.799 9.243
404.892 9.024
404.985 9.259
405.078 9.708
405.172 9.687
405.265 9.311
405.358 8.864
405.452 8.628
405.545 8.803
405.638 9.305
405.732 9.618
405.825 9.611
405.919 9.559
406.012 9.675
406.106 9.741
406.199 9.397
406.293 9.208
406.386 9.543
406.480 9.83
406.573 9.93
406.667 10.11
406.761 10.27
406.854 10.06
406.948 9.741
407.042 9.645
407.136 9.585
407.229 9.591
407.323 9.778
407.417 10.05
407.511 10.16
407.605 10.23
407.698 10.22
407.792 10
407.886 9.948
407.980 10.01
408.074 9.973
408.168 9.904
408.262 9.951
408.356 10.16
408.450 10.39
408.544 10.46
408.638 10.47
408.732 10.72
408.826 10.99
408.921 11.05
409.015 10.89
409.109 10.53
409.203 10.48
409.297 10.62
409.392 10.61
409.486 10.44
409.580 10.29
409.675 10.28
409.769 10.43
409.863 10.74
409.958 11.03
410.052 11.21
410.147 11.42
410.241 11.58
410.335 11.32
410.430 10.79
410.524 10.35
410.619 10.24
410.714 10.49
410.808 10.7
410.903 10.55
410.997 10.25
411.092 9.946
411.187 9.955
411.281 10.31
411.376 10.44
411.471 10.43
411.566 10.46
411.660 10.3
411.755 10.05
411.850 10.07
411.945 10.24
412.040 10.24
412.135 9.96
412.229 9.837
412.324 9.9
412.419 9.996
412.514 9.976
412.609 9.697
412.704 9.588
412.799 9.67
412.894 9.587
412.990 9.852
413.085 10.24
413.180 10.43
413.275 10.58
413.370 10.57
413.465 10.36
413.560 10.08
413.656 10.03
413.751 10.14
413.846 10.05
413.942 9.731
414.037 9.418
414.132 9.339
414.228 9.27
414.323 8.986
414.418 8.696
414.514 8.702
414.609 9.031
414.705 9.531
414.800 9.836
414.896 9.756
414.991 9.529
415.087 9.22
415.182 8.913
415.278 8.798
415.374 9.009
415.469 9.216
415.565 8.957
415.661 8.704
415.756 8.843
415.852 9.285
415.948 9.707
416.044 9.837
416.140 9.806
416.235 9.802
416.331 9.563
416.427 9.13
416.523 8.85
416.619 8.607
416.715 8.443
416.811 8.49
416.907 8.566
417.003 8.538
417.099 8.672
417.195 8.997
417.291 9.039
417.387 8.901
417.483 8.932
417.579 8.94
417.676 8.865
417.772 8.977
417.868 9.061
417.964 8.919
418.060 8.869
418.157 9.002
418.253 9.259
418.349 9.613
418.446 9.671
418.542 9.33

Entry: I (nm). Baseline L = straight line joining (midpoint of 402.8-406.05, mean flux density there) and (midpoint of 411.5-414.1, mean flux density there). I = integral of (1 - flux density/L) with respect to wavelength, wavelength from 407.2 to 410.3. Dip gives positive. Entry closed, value -0.22 nm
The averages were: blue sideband 9.45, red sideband 10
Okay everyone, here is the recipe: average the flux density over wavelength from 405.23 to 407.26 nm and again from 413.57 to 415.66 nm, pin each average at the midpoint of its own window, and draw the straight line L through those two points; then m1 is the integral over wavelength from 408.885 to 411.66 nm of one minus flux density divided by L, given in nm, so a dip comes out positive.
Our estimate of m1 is -0.34 nm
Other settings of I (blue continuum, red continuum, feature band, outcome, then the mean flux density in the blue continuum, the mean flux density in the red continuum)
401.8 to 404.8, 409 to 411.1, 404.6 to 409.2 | 0.18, 9.74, 10.7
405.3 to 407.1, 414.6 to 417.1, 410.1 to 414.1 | -0.40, 9.55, 9.14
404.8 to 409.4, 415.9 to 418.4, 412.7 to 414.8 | -0.09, 9.89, 9.05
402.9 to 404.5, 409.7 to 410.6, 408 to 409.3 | 0.02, 9.48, 10.9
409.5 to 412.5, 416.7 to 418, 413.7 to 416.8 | 0.03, 10.4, 8.82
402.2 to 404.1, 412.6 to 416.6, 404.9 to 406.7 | 0.04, 9.69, 9.52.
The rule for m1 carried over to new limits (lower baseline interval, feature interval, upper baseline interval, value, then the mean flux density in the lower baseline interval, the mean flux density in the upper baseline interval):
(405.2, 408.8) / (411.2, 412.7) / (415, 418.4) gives -0.11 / 9.81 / 9.04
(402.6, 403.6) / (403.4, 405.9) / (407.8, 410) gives 0.14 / 9.73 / 10.4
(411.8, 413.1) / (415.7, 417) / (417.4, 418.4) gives 0.02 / 9.91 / 9.04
